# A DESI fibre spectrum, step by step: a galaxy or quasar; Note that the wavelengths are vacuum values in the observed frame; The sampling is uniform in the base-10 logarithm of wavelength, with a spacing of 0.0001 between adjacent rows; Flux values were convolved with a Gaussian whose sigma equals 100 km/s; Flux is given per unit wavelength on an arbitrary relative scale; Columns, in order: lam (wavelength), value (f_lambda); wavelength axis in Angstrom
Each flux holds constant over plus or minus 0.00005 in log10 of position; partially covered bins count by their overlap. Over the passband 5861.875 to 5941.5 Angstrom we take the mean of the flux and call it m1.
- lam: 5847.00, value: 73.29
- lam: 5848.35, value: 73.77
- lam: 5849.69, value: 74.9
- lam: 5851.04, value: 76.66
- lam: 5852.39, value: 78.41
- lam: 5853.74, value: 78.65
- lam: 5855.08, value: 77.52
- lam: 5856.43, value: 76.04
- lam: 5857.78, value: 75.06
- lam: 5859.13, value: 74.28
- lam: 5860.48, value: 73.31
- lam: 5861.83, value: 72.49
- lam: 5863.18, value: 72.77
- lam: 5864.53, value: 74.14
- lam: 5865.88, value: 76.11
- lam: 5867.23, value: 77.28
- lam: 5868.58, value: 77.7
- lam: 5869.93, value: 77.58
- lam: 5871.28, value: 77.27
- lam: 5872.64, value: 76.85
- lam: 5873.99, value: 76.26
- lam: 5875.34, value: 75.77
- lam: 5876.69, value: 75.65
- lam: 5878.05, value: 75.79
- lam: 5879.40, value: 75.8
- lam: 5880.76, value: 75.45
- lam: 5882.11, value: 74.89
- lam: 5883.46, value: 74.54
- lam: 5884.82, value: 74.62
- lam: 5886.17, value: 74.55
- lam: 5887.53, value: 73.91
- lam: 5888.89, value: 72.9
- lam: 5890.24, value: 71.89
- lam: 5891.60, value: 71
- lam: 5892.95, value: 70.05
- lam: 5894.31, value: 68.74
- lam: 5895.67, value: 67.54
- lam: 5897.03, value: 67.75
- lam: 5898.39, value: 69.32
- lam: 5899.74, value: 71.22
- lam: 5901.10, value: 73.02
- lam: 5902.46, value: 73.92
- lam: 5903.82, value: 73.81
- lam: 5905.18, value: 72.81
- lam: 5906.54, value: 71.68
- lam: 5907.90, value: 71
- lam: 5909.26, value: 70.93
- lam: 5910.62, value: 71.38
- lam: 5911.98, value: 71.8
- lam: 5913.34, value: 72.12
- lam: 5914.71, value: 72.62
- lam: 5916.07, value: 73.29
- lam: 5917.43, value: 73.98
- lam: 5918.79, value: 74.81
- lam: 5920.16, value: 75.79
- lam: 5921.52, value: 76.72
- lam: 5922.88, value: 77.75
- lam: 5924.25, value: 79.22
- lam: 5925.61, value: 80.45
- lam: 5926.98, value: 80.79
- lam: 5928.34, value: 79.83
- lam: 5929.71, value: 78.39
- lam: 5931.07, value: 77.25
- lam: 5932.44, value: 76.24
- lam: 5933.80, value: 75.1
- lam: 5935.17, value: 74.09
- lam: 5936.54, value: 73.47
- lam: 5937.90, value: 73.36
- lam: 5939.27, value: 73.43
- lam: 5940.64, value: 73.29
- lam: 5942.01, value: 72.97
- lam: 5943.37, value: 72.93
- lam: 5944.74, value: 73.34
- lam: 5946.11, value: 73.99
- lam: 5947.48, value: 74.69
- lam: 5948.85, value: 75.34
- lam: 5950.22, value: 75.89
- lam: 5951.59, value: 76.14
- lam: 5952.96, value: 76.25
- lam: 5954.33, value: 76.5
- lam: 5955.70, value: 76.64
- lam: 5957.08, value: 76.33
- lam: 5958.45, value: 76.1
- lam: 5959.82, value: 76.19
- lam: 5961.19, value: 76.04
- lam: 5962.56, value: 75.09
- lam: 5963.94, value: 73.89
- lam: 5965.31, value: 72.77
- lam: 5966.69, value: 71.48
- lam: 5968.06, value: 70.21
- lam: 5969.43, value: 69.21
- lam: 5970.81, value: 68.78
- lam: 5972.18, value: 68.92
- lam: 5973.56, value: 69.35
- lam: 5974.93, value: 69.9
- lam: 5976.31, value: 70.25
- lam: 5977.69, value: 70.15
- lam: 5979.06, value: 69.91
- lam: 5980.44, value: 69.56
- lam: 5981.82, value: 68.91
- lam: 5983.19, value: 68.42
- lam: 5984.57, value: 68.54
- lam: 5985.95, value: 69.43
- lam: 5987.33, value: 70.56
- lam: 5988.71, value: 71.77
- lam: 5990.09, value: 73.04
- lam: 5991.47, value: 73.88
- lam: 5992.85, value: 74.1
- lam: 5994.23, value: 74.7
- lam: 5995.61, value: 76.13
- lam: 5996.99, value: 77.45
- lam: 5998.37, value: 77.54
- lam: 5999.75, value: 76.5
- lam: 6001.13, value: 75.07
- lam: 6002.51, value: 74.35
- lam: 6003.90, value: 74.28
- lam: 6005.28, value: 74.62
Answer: 74.3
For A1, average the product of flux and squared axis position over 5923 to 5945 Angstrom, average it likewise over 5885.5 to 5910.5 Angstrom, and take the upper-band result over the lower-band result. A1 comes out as 1.08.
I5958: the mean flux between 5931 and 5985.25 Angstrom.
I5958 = 73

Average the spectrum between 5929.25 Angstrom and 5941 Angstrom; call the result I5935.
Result 75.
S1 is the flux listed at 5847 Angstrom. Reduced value 73.29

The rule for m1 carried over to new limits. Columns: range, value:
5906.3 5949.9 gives 74.8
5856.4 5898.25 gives 74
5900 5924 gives 73.4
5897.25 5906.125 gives 72.1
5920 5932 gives 78.5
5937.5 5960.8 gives 74.9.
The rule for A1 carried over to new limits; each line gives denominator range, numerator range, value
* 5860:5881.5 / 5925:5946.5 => 1.02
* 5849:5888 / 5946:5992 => 0.99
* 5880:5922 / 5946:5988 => 1.02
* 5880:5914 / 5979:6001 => 1.04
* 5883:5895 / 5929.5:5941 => 1.05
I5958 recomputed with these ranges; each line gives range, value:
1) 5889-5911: 71.1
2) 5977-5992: 70.3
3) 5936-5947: 73.4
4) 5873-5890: 75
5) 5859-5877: 75.6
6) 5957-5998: 72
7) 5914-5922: 74.4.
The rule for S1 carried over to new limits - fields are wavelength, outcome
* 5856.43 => 76.04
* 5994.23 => 74.7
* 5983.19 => 68.42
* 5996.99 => 77.45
